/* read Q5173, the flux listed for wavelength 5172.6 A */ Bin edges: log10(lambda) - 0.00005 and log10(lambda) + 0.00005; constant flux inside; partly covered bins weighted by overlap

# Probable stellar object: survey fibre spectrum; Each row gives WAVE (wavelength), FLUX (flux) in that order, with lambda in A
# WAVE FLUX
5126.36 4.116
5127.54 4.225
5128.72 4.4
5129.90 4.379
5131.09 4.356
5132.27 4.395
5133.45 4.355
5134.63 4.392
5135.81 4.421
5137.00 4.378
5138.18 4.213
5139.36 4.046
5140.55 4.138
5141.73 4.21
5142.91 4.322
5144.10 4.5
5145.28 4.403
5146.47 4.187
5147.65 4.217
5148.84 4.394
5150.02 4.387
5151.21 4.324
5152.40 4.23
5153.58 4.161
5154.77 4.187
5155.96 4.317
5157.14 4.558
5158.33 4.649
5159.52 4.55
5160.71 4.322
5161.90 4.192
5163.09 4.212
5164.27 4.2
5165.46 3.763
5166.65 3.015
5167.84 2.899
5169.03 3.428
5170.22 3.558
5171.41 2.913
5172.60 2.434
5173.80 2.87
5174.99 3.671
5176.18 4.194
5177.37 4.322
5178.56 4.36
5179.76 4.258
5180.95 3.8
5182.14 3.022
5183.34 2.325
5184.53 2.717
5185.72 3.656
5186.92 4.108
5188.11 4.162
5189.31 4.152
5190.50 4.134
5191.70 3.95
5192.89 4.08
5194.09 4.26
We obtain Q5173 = 2.434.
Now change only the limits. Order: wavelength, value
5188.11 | 4.162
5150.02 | 4.387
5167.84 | 2.899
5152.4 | 4.23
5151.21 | 4.324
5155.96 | 4.317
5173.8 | 2.87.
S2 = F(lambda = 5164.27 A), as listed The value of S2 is 4.2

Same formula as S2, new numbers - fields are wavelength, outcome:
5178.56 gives 4.36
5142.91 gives 4.322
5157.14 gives 4.558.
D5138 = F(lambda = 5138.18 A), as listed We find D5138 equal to 4.213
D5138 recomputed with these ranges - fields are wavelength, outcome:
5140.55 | 4.138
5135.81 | 4.421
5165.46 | 3.763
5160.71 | 4.322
